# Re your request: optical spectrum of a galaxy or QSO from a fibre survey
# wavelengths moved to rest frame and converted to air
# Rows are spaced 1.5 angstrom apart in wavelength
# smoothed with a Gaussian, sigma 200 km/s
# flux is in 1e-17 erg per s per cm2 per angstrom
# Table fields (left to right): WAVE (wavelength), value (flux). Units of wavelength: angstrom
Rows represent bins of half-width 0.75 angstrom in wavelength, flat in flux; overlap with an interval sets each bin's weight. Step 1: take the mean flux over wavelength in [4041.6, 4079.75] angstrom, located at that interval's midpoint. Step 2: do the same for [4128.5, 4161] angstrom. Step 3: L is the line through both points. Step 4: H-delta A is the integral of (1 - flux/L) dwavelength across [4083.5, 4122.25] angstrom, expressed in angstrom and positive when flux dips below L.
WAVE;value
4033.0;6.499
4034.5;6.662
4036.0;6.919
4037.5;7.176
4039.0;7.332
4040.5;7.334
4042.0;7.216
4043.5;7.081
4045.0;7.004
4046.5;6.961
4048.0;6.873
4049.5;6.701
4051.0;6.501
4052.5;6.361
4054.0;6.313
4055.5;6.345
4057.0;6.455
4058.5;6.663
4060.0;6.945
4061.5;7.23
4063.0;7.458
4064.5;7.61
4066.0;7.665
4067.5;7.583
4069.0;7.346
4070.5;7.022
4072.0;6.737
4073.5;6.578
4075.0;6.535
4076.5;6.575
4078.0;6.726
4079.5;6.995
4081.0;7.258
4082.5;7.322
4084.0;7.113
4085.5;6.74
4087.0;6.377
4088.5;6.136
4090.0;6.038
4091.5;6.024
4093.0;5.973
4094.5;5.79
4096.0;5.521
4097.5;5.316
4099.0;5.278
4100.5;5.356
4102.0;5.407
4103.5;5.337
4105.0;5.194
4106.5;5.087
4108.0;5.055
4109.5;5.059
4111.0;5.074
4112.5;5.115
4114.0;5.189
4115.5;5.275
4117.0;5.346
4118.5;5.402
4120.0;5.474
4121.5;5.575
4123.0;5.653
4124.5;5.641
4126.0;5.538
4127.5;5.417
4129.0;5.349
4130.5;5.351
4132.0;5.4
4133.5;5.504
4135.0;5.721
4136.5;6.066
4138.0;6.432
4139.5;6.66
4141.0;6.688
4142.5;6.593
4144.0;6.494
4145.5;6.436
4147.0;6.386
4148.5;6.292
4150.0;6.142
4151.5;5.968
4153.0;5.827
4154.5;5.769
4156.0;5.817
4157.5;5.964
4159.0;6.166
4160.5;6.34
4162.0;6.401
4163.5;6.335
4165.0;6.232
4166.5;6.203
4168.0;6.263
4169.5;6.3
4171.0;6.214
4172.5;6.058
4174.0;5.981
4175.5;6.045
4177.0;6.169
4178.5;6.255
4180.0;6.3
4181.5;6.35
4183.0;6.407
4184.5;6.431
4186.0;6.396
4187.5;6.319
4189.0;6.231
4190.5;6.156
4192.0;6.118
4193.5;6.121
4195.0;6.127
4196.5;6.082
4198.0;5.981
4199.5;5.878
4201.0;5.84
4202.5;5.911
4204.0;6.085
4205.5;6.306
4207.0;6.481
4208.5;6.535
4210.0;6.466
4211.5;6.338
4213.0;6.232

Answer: 5.4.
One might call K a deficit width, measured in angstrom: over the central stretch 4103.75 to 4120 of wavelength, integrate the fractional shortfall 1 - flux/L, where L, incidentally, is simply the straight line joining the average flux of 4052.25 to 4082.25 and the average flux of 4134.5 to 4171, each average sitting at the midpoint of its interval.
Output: 3.4 angstrom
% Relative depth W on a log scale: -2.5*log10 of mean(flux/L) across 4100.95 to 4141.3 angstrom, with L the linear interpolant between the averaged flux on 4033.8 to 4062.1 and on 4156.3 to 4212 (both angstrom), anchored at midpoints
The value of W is 0.18 mag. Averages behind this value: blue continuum 6.84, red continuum 6.21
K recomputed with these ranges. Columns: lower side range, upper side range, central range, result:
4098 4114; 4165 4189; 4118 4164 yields -2.0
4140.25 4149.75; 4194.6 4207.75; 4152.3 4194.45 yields 0.5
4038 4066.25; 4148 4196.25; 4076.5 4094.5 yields 0.4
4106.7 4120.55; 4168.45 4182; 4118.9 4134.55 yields -0.2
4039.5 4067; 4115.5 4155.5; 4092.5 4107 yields 2.1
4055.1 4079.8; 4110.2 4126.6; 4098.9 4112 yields 1.3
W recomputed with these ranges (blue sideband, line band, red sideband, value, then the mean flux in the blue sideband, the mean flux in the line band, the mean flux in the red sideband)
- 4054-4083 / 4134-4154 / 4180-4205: 0.04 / 6.98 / 6.27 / 6.16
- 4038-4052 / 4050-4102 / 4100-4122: -0.07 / 6.99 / 6.57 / 5.26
